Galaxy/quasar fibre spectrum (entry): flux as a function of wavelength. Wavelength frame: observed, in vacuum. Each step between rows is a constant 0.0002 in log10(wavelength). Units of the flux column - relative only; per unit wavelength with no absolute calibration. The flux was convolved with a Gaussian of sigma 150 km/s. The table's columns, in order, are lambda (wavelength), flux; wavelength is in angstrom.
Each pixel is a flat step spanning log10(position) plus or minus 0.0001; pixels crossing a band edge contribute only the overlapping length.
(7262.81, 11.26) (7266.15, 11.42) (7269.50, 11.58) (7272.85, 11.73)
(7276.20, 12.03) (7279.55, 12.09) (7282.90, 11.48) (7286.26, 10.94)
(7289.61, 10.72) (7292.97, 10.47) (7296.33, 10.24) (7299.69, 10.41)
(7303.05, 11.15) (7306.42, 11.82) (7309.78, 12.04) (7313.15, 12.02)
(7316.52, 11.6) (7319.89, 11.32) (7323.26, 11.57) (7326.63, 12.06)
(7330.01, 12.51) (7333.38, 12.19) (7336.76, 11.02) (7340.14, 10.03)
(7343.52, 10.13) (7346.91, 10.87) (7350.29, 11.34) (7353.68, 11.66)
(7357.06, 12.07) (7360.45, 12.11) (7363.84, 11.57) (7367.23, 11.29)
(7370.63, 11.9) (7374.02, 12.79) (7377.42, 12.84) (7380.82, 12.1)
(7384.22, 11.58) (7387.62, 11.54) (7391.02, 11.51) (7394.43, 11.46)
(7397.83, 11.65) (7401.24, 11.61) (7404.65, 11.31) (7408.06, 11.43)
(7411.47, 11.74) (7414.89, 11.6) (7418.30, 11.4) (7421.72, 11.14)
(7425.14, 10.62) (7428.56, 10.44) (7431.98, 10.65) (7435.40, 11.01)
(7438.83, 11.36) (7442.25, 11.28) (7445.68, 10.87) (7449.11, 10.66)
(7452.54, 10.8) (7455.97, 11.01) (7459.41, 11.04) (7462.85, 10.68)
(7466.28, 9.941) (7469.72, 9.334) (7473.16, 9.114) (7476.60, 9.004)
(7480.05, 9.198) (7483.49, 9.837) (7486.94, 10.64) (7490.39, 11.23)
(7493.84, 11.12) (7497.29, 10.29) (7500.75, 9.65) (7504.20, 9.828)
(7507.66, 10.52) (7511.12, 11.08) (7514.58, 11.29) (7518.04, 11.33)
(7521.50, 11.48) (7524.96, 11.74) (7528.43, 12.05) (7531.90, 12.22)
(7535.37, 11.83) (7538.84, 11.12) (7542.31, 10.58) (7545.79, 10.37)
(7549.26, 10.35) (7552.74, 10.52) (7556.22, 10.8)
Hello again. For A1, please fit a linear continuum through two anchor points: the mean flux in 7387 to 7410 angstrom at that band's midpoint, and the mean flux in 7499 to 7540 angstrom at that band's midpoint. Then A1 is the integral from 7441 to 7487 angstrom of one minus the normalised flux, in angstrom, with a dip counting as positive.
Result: 4.5 angstrom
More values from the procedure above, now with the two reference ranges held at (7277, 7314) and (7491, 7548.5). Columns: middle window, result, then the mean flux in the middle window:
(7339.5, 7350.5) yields 0.6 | 10.5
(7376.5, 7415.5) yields -1.9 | 11.7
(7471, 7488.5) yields 2.4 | 9.54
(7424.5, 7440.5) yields 0.4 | 10.8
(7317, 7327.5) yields -0.4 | 11.6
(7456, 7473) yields 1.3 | 10.2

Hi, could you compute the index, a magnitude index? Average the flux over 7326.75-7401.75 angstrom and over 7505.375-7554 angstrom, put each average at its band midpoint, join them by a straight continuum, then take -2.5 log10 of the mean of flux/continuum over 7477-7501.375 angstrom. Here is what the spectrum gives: 0.11 mag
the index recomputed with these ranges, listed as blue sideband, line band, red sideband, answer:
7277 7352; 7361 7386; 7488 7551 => -0.08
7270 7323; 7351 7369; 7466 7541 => -0.06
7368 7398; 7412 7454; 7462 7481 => -0.05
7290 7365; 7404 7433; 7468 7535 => -0.02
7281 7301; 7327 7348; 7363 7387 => 0.02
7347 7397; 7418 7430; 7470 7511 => 0.02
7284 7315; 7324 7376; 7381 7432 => -0.03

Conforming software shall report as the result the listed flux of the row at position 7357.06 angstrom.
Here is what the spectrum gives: 12.07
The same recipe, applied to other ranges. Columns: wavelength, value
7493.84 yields 11.12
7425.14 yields 10.62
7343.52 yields 10.13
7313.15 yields 12.02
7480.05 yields 9.198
